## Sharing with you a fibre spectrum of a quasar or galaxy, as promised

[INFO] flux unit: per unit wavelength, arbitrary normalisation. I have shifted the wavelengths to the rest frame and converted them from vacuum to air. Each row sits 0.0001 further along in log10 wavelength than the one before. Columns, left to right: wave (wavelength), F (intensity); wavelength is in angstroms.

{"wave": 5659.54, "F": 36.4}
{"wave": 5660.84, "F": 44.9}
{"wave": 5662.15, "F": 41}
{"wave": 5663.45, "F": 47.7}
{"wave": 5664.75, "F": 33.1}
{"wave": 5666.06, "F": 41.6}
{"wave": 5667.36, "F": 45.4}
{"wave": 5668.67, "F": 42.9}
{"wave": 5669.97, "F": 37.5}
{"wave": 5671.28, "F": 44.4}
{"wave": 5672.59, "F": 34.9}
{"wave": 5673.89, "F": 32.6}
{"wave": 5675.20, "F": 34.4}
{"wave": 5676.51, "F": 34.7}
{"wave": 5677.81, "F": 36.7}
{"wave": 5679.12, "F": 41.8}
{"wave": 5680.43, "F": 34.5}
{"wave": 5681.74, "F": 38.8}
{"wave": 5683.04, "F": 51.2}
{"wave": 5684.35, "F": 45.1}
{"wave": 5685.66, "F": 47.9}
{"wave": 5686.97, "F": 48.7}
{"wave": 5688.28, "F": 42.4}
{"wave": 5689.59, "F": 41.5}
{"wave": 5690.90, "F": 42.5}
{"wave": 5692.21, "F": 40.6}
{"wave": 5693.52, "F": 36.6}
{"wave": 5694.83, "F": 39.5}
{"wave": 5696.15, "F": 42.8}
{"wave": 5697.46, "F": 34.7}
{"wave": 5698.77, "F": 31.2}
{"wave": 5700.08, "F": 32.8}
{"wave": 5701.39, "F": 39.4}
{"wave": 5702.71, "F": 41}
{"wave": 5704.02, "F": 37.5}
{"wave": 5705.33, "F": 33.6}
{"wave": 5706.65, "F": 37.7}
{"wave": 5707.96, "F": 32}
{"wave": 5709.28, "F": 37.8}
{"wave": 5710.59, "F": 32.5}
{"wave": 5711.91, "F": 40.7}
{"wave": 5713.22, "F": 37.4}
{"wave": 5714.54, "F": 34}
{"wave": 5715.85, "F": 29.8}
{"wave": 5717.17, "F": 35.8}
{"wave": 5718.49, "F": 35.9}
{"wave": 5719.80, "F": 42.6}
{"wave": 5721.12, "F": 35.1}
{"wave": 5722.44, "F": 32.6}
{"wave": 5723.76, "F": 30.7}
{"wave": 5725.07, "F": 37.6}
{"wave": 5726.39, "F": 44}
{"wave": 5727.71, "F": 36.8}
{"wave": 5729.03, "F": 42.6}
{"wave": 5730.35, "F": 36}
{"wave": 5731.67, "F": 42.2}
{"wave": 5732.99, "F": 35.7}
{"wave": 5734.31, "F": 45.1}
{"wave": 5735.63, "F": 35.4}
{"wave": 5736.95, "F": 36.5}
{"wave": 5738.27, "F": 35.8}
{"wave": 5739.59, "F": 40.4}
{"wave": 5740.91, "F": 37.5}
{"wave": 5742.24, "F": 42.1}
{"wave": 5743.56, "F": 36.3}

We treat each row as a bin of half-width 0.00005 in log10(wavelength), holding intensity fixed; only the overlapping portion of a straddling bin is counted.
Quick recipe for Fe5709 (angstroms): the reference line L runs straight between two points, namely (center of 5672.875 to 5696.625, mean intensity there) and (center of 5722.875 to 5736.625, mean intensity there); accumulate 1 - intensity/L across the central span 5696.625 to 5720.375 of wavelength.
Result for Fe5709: 2.12 angstroms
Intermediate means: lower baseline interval 40.6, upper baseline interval 38.5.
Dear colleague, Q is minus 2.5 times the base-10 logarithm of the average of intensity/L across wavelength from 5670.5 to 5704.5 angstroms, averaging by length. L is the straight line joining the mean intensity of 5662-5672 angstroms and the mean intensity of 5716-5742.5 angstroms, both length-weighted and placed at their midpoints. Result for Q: 0.02 mag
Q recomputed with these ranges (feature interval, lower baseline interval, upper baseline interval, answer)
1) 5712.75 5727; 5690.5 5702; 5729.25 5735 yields 0.09 mag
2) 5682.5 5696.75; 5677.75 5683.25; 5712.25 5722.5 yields -0.11 mag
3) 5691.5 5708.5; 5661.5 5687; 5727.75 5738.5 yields 0.08 mag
